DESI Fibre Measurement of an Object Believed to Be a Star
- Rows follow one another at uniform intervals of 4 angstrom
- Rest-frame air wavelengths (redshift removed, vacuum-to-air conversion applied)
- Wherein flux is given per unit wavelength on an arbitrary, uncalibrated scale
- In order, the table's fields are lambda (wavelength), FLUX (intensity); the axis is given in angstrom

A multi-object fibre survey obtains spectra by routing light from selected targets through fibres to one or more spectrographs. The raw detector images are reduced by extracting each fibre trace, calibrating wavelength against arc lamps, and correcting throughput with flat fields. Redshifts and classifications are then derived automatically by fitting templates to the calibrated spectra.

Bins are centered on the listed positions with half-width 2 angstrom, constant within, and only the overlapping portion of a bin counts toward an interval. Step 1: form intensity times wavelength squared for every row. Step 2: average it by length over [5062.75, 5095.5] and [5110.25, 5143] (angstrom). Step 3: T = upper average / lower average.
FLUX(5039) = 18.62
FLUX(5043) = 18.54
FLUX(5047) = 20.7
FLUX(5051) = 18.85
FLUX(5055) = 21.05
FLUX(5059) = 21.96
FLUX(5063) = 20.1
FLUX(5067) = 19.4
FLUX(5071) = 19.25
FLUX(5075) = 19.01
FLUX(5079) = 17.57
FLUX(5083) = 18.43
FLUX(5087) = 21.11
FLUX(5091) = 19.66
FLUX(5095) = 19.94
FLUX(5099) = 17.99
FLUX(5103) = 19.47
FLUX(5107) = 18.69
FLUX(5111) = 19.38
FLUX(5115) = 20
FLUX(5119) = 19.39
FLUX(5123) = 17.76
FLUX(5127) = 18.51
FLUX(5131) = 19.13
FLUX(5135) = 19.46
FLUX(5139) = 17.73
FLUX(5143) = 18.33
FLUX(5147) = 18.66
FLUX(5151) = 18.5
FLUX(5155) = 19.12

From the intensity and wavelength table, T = 0.99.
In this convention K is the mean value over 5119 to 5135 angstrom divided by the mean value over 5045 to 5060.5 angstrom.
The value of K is 0.91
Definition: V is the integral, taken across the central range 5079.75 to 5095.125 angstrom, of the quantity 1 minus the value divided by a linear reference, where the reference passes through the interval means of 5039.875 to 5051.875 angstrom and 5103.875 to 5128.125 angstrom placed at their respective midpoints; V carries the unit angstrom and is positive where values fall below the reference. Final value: -0.4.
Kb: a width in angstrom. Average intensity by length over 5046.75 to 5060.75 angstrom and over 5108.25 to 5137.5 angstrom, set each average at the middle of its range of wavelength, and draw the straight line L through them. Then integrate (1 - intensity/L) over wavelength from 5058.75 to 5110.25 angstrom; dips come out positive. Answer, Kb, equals 1.5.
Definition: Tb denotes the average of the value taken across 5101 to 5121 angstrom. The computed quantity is 19.4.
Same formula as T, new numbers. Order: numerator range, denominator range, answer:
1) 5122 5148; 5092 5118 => 0.97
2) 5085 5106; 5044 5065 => 0.97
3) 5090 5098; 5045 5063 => 0.97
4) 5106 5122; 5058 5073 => 0.98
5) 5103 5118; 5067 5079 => 1.04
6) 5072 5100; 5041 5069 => 0.96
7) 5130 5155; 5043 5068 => 0.95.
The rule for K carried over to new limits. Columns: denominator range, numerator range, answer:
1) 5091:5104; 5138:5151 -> 0.95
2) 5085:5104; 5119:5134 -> 0.95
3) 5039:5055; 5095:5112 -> 0.97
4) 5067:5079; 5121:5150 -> 0.98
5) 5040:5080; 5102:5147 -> 0.96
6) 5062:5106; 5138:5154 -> 0.96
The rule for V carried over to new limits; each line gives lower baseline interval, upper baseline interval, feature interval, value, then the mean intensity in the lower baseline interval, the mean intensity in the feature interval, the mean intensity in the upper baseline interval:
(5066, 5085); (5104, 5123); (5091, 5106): -0.1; 18.7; 19.2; 19.2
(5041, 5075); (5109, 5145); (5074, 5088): 0.5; 19.9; 18.9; 18.9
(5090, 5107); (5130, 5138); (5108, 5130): 0.2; 19.2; 19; 19.1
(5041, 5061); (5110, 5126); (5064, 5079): 0.6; 20.2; 19.1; 19.1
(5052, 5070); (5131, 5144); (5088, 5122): 0.1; 20.5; 19.3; 18.6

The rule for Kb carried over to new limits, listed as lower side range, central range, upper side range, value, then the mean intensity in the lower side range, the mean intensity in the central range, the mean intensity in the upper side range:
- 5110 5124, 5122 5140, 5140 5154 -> 0.3 angstrom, 19.2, 18.6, 18.5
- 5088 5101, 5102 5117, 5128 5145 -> -0.2 angstrom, 19.3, 19.4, 18.7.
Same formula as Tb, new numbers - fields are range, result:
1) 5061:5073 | 19.6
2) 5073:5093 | 19.2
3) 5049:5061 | 20.6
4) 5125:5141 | 18.7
